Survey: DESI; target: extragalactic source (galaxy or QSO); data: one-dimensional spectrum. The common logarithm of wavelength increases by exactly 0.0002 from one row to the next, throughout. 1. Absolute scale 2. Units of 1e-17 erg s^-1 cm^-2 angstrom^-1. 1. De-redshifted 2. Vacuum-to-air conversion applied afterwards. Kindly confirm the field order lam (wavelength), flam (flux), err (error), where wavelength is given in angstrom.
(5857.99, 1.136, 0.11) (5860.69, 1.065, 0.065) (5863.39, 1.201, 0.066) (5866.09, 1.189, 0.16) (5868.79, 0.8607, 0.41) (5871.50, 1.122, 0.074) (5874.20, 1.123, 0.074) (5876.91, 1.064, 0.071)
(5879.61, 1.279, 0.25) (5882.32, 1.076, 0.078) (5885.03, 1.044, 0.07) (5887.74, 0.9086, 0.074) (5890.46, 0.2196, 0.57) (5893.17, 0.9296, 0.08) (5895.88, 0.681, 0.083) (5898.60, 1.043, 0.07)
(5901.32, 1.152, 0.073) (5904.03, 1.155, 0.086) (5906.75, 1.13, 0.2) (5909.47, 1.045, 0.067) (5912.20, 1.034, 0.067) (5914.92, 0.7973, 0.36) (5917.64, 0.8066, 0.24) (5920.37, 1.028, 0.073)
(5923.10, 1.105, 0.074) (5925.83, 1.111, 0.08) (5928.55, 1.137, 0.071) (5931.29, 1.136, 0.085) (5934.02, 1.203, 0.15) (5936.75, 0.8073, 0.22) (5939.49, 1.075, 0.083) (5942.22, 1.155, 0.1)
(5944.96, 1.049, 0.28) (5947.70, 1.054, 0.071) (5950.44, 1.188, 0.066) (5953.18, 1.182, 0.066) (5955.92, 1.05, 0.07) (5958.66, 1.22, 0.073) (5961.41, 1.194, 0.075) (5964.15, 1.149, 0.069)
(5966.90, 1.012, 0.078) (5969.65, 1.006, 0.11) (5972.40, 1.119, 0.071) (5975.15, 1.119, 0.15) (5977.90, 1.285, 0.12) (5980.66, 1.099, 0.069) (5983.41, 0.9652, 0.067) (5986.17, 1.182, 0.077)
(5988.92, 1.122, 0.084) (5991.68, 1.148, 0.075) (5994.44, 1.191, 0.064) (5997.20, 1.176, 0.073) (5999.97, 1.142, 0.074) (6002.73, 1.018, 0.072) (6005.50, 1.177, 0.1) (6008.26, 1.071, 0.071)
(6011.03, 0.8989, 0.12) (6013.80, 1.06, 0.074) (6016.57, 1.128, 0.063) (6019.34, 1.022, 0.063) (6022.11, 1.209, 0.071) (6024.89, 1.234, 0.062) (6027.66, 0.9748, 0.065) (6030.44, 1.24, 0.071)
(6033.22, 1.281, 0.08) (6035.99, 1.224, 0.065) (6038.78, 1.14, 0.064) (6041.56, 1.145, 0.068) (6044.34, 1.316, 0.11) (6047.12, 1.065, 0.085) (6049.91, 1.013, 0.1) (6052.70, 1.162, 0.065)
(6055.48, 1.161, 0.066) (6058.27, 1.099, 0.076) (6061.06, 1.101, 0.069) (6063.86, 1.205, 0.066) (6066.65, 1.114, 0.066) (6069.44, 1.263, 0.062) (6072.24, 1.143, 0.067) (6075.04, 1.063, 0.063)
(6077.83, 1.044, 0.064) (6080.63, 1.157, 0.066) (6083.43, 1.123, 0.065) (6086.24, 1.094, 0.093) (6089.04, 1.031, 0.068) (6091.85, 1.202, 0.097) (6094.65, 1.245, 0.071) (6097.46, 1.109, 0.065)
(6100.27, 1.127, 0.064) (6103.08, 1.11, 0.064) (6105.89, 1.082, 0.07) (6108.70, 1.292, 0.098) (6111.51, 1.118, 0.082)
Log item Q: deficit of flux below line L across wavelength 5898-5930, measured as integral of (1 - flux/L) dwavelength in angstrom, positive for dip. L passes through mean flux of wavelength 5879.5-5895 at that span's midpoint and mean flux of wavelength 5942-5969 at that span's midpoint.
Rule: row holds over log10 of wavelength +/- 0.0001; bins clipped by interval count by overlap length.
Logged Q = -2.56 angstrom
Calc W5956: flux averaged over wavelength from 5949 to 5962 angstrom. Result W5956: 1.16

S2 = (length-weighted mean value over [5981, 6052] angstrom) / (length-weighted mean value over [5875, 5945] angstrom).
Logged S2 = 1.12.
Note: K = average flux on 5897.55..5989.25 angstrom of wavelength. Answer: 1.09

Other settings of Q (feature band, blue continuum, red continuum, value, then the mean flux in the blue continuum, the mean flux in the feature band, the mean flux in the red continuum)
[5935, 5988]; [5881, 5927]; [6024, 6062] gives -3.3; 0.956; 1.1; 1.15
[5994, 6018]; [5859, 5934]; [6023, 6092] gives 0.3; 1.02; 1.09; 1.14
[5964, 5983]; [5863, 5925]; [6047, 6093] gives -0.9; 0.997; 1.1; 1.12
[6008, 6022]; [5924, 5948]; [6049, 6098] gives 0.8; 1.08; 1.05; 1.13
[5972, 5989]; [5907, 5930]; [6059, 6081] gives -1.0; 1.01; 1.13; 1.13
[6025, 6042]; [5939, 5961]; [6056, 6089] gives -0.7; 1.13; 1.17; 1.12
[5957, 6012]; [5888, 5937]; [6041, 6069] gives -2.9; 0.976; 1.12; 1.14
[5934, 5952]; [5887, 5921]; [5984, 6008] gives -1.0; 0.916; 1.07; 1.14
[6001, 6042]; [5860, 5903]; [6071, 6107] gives -1.6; 0.997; 1.12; 1.12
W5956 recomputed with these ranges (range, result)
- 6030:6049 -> 1.19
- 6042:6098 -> 1.14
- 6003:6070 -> 1.13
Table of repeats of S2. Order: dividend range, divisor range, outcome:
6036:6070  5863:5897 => 1.18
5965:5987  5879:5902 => 1.21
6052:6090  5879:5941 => 1.13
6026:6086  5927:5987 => 1.03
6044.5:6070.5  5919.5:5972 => 1.04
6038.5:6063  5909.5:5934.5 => 1.10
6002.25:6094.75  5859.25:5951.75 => 1.10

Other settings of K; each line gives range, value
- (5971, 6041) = 1.13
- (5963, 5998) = 1.12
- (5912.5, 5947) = 1.03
